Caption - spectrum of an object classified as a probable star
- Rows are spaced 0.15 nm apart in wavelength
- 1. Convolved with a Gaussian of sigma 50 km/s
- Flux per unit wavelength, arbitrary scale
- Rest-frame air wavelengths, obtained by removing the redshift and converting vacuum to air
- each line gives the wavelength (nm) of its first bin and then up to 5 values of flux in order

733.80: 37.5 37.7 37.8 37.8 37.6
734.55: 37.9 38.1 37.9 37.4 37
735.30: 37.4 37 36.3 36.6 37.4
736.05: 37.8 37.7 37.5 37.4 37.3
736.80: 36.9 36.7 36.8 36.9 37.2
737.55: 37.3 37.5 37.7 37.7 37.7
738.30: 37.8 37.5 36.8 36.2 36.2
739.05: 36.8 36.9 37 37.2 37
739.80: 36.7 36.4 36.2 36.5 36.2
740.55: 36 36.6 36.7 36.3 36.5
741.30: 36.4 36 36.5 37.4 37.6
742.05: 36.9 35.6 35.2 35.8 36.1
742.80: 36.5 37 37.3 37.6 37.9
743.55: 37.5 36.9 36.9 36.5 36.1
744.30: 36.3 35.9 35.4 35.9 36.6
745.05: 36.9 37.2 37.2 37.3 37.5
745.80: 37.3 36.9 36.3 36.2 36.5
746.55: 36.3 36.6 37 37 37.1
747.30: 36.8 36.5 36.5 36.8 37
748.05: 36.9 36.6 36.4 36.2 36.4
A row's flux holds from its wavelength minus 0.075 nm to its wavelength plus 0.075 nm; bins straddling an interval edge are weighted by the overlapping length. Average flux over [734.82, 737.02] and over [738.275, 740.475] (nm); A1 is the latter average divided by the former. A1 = 0.99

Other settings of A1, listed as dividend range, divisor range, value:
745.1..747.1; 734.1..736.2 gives 0.99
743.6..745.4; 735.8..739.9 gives 0.98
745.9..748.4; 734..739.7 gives 0.98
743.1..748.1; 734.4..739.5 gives 0.99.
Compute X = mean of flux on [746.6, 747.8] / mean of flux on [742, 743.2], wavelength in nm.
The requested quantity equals 1.01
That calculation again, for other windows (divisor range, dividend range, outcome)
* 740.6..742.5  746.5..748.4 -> 1.01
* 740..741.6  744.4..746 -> 1.01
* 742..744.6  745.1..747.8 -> 1.01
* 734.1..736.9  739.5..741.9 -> 0.98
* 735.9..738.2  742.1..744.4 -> 0.98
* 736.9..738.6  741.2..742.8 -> 0.97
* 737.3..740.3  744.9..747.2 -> 1.00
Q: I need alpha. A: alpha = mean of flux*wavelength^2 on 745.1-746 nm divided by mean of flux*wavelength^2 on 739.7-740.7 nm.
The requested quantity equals 1.04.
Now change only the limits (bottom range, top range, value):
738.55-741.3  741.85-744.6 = 1.01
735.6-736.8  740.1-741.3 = 0.99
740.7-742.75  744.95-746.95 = 1.02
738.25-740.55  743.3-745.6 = 1.01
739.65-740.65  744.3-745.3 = 1.01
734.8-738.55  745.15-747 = 1.01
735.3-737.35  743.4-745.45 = 1.01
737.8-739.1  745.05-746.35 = 1.01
